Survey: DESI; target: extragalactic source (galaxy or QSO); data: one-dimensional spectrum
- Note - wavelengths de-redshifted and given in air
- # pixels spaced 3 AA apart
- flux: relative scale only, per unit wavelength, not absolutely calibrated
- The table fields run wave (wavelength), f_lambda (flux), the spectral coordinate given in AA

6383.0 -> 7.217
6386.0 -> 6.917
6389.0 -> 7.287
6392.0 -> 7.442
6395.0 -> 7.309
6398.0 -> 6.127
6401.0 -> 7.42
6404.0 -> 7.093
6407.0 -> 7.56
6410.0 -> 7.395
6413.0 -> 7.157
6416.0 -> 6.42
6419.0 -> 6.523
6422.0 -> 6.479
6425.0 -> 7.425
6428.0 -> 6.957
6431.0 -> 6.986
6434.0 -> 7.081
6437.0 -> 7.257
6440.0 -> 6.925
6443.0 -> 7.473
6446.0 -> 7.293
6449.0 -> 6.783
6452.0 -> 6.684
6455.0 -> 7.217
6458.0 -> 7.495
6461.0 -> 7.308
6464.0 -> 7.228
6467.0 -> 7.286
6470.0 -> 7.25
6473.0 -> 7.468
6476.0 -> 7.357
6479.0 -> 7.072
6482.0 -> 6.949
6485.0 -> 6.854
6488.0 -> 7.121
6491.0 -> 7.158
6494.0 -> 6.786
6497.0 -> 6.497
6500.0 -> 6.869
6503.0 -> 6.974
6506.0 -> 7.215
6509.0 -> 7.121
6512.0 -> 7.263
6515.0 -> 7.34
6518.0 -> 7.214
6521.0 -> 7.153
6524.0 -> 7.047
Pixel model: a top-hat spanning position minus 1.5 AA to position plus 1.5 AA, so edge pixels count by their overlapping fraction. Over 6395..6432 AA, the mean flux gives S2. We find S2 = 6.98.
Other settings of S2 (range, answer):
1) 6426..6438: 7.08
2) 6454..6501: 7.12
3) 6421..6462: 7.1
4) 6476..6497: 6.98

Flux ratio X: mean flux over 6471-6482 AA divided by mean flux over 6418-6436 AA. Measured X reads 1.0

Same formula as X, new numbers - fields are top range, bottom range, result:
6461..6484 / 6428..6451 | 1.02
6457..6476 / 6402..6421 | 1.04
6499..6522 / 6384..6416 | 1.00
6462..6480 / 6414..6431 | 1.07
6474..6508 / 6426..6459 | 0.98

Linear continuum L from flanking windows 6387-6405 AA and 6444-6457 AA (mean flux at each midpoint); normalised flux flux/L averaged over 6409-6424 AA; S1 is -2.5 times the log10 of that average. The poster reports 0.04 mag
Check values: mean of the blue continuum 7.11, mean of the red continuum 7.03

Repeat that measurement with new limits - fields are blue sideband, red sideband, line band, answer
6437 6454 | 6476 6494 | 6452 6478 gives -0.04 mag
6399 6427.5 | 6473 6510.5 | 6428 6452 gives -0.01 mag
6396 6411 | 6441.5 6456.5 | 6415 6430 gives 0.05 mag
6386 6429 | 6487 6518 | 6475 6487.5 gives 0.00 mag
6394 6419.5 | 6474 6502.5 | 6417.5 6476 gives -0.02 mag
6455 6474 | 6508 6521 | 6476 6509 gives 0.05 mag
